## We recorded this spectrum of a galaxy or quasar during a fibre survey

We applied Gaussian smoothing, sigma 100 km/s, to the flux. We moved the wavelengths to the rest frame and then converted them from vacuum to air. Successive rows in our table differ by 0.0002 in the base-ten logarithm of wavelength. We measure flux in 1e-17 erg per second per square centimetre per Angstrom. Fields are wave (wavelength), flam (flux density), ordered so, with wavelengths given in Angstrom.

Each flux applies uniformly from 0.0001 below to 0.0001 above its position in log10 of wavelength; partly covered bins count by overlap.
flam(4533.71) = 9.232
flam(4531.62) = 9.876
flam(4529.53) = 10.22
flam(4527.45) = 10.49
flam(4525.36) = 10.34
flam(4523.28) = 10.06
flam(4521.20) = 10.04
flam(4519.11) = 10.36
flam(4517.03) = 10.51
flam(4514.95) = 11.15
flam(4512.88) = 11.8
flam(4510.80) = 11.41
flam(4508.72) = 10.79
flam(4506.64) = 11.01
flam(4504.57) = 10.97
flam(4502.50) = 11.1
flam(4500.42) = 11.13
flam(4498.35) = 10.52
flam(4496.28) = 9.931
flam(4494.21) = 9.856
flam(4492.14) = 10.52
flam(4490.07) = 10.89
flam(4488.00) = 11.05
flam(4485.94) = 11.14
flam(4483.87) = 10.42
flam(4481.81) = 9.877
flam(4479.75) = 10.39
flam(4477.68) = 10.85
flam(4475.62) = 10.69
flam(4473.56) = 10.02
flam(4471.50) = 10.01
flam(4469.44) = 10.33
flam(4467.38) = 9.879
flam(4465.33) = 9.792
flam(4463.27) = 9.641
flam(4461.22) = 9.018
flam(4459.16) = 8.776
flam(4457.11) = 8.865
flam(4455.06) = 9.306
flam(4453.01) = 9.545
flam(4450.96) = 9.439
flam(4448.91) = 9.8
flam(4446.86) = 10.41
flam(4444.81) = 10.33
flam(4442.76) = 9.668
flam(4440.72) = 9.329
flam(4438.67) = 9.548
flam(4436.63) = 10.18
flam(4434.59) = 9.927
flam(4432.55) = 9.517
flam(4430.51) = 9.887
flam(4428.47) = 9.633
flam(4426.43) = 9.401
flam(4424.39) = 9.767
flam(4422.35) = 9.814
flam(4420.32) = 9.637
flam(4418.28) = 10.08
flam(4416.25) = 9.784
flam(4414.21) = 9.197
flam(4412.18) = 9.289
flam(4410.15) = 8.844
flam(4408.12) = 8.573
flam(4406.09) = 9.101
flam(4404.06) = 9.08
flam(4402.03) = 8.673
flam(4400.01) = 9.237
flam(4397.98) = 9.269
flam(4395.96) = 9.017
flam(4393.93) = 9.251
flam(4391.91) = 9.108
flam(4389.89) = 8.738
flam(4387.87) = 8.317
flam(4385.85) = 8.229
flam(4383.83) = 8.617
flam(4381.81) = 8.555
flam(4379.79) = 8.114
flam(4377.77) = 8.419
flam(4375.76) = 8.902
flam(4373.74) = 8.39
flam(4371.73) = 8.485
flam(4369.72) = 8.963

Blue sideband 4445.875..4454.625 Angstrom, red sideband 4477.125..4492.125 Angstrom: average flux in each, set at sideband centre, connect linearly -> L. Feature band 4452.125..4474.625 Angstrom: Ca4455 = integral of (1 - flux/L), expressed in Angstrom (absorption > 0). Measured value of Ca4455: 1.20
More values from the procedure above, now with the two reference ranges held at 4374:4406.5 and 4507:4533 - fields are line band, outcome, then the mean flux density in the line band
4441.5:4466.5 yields 0.3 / 9.55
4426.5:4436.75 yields -0.4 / 9.76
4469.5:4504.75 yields -1.4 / 10.5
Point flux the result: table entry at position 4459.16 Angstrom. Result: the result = 8.776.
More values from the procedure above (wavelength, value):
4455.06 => 9.306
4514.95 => 11.15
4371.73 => 8.485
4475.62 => 10.69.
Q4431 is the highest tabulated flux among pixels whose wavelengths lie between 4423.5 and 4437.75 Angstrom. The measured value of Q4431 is 10.18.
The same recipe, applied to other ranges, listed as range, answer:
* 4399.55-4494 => 11.14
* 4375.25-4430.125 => 10.08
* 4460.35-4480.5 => 10.85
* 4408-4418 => 9.784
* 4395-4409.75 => 9.269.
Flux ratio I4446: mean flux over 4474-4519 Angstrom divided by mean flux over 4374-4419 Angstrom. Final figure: 1.21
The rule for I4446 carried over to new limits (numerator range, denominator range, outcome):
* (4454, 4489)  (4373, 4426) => 1.11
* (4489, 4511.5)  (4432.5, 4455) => 1.10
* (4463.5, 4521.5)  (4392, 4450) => 1.11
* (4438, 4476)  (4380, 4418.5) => 1.08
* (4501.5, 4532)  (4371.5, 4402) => 1.23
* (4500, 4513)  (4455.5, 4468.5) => 1.19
